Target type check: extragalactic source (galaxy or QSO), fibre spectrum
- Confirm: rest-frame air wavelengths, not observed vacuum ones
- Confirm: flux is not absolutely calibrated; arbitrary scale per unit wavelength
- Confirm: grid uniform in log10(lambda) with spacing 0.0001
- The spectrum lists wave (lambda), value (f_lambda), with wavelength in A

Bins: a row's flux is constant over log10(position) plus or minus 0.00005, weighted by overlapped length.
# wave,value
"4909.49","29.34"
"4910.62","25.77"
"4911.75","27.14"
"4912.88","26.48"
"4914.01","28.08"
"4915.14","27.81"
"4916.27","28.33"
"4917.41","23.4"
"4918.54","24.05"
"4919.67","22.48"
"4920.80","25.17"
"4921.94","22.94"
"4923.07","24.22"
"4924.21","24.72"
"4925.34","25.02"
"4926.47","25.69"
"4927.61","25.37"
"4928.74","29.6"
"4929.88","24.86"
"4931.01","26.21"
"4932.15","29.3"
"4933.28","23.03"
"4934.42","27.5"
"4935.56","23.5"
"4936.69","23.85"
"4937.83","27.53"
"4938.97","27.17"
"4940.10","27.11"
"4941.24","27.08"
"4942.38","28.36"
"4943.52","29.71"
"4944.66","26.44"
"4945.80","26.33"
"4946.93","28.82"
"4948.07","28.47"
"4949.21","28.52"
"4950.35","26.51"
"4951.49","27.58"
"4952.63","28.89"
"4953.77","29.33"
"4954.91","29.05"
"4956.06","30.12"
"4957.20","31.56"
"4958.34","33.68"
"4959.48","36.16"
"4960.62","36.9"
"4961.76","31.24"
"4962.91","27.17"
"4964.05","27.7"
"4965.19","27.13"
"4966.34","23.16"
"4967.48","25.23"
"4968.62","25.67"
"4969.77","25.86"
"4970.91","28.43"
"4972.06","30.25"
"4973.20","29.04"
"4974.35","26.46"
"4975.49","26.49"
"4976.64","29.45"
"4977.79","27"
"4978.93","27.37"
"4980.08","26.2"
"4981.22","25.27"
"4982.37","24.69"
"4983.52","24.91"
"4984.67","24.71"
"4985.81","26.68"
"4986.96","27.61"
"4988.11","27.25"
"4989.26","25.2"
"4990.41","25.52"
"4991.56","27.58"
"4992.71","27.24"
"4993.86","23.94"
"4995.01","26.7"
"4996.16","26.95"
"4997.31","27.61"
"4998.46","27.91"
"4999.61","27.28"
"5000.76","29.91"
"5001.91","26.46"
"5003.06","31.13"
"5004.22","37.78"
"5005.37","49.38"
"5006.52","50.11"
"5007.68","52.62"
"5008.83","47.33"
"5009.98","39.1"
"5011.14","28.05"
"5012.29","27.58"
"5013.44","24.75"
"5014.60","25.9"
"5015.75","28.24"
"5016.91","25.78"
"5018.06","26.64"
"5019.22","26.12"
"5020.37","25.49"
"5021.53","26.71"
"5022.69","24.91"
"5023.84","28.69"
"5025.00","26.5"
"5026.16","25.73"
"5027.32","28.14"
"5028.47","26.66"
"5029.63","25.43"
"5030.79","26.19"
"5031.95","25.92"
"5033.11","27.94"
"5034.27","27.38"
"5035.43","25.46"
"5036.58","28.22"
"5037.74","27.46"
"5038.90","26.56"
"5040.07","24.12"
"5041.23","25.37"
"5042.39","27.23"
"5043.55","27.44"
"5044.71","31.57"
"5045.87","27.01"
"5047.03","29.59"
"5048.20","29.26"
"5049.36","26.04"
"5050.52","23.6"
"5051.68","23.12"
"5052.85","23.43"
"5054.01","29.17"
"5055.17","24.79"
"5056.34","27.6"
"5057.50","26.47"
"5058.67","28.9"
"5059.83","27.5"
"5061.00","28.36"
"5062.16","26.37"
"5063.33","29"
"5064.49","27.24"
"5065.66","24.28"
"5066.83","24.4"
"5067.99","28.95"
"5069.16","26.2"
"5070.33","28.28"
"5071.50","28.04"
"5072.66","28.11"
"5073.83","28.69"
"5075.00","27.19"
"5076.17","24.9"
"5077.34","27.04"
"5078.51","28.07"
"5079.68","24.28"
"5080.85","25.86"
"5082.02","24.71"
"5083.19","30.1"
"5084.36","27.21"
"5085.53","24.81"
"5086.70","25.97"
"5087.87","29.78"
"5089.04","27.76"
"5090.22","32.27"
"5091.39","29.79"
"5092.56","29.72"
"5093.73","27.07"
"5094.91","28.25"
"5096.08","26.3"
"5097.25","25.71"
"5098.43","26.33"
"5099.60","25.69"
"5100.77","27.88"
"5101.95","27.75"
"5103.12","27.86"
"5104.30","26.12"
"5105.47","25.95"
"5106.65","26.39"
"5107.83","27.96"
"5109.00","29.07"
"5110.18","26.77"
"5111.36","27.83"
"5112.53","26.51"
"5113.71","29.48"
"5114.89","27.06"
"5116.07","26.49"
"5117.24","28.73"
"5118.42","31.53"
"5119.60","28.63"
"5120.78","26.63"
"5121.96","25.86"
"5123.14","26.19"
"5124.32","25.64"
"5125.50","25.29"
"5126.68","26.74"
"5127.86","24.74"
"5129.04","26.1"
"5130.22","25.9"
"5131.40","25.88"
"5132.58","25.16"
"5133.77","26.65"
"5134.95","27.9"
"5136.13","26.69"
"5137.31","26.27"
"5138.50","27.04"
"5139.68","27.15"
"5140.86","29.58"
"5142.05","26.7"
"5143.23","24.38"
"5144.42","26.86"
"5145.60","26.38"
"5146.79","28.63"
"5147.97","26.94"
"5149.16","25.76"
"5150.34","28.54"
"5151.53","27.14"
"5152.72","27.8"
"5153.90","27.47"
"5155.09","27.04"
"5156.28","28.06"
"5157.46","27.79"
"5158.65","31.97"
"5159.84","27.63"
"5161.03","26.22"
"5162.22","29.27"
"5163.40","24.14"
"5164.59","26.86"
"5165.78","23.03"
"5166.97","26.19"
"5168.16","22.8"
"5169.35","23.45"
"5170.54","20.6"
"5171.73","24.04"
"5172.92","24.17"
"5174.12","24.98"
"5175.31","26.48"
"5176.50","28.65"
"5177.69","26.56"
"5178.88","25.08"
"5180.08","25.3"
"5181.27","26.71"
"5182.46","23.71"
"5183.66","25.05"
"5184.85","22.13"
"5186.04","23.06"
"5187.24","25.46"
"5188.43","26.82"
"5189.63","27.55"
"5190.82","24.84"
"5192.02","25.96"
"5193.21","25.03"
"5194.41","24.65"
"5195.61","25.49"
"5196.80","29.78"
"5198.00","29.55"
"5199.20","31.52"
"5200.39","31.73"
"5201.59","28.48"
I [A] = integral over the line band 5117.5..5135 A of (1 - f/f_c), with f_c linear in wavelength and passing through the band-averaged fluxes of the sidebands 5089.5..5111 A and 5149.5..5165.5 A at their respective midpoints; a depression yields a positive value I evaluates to 0.6 A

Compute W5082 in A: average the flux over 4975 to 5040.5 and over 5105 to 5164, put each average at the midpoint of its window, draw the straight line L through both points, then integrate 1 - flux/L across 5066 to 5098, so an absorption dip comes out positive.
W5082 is 0.5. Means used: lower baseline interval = 28.7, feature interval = 27.4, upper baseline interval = 27.1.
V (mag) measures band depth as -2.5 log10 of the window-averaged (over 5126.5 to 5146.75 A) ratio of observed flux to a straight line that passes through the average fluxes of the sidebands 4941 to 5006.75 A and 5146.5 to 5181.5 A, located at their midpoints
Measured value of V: 0.00 mag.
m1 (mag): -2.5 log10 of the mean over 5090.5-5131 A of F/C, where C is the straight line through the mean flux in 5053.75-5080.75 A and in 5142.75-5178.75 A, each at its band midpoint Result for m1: -0.02 mag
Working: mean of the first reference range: 27.1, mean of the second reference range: 26.3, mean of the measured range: 27.2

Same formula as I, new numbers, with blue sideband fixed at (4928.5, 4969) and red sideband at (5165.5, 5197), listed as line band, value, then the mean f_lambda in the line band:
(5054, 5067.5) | -0.2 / 26.9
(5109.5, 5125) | -1.0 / 27.5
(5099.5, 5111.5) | -0.6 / 27.2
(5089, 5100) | -0.7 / 27.9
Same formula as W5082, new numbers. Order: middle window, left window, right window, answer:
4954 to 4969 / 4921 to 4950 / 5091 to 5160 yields -1.8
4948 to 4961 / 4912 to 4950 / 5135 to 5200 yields -2.1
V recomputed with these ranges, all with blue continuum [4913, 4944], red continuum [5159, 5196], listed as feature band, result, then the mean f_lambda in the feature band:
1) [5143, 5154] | -0.07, 27.1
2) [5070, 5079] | -0.08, 27.5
